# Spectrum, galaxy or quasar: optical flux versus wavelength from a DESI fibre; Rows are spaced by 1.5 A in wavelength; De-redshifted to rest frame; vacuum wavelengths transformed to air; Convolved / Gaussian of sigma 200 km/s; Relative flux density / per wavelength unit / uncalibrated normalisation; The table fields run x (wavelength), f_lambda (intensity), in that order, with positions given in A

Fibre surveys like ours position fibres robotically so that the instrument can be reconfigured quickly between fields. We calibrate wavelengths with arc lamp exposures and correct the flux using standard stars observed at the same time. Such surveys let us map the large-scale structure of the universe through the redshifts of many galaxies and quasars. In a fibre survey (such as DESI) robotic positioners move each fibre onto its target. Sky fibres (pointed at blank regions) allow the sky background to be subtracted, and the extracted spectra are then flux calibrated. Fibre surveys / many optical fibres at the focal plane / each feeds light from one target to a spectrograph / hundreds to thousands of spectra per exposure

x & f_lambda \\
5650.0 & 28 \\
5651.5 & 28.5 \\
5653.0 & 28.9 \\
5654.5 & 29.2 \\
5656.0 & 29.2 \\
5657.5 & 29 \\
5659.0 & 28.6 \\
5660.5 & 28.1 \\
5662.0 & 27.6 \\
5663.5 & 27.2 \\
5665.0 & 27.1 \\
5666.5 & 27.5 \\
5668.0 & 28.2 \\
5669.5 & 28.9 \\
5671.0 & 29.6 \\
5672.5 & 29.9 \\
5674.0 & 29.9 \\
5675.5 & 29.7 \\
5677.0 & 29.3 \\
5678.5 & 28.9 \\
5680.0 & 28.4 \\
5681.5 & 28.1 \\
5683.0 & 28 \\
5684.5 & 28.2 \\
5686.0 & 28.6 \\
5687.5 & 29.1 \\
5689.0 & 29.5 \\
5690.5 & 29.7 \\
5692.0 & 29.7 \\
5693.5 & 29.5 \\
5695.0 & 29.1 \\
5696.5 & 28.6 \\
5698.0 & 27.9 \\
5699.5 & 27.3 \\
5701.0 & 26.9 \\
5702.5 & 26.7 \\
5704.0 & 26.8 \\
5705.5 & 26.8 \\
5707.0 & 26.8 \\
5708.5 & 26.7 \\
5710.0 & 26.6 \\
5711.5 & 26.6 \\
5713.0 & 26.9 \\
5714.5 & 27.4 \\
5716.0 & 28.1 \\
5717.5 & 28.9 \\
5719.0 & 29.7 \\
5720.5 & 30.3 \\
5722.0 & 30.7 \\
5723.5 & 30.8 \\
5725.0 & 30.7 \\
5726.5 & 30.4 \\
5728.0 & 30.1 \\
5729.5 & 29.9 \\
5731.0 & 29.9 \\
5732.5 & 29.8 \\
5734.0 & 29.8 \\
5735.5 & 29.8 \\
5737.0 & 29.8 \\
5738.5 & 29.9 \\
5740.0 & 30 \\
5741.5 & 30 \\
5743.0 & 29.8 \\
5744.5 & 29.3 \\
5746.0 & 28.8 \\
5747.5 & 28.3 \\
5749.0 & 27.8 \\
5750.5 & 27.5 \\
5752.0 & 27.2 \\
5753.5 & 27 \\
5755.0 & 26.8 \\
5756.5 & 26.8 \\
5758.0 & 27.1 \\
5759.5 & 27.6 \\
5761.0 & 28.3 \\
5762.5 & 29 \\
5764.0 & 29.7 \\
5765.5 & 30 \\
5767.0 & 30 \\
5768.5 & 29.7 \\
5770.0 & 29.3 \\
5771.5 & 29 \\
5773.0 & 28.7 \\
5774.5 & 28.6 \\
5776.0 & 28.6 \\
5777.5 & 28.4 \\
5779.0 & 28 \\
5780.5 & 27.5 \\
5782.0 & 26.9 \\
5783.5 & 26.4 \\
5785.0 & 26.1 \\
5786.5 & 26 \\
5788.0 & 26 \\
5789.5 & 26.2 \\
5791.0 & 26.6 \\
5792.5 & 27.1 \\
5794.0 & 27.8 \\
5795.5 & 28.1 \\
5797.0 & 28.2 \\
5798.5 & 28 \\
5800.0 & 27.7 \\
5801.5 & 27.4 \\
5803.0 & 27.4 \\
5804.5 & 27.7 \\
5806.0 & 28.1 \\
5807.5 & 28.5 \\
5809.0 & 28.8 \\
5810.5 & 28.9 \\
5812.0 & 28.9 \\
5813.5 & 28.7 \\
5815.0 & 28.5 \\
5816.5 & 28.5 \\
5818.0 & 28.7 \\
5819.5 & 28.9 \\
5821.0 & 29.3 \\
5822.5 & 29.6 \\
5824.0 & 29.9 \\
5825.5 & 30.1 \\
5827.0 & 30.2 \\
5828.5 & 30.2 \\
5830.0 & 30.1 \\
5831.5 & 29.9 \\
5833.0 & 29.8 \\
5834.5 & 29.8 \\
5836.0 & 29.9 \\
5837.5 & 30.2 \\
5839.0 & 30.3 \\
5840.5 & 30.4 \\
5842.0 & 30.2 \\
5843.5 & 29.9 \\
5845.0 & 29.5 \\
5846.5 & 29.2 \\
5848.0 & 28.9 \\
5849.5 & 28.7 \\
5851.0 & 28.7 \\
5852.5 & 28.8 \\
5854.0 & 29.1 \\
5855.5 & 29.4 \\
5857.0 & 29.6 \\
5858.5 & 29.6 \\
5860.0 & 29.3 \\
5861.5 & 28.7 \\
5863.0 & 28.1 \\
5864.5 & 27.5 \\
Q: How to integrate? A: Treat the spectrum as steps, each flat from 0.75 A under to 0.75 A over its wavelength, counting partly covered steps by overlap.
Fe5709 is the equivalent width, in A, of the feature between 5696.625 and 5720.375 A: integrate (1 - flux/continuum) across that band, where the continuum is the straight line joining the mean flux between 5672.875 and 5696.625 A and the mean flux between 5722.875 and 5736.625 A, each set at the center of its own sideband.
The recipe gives 1.7 A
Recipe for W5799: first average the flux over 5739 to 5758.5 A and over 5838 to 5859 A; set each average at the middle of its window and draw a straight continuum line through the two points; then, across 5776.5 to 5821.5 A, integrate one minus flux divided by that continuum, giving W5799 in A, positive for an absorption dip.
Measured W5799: 1.7 A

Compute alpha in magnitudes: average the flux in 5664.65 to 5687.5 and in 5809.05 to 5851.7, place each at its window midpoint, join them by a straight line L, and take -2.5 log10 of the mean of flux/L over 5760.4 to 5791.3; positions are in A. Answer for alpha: 0.04 mag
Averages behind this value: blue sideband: 28.7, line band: 28.1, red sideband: 29.5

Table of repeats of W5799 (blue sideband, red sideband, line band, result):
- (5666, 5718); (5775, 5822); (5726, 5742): -1.1 A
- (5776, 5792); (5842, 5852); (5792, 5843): -1.6 A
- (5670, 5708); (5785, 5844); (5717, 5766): -0.9 A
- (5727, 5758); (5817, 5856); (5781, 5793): 1.2 A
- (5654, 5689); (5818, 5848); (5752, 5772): 0.6 A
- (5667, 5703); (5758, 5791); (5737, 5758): -0.1 A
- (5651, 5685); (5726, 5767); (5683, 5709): 0.5 A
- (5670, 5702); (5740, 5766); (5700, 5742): -0.3 A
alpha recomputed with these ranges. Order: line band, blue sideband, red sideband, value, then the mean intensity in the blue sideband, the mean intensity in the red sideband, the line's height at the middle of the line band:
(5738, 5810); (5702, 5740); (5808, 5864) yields 0.04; 28.8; 29.4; 29.1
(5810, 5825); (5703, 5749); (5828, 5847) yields 0.03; 28.9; 30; 29.8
